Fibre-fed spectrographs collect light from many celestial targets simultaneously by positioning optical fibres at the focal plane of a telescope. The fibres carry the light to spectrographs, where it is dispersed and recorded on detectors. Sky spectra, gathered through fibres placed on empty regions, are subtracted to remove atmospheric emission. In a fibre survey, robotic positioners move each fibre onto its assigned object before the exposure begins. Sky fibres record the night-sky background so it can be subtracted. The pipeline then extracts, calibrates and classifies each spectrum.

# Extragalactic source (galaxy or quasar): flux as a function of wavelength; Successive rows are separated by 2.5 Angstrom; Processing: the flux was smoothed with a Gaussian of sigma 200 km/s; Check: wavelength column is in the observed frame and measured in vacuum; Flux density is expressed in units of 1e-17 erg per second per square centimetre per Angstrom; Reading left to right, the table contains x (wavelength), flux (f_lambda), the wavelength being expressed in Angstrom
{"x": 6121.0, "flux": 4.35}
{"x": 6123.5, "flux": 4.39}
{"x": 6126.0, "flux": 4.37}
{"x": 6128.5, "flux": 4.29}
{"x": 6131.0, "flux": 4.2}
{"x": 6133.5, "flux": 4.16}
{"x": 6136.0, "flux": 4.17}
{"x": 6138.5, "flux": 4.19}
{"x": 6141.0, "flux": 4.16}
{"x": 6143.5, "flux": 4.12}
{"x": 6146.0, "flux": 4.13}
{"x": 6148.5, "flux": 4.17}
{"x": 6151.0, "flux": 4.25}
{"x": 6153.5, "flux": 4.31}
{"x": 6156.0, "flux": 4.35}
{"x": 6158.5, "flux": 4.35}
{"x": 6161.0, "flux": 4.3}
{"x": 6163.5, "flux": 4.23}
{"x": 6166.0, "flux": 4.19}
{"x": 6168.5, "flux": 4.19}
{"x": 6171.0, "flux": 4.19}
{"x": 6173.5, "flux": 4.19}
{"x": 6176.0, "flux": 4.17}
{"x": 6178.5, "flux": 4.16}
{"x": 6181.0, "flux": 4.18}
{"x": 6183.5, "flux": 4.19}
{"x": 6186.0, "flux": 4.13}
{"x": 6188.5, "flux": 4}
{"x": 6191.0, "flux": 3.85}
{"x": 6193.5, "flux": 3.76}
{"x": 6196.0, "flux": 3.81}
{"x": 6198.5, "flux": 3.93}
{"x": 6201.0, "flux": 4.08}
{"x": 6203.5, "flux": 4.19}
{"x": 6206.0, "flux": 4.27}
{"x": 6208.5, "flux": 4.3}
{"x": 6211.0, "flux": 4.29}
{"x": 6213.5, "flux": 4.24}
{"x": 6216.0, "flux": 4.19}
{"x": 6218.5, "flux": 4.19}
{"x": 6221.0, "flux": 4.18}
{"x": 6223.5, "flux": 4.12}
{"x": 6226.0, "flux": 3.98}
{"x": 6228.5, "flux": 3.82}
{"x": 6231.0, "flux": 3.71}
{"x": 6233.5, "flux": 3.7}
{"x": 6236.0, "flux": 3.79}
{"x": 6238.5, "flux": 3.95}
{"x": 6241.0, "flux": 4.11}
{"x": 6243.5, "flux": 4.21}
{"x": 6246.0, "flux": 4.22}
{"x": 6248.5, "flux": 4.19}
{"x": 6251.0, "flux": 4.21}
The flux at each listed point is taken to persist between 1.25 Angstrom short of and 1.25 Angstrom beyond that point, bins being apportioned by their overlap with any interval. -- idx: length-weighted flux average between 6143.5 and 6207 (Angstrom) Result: 4.14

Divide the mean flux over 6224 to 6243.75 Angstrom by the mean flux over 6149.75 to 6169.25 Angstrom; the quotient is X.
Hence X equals 0.91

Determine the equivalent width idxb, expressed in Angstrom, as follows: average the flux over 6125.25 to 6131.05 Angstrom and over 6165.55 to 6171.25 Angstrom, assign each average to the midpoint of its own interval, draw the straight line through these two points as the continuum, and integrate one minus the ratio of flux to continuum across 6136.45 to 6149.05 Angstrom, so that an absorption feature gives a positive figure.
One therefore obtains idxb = 0.3 Angstrom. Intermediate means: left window 4.3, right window 4.19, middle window 4.15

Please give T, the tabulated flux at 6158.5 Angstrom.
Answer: 4.35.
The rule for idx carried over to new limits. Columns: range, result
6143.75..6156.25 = 4.22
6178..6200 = 4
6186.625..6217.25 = 4.08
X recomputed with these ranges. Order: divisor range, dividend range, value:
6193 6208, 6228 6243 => 0.96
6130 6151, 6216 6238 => 0.95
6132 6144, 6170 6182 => 1.00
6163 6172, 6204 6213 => 1.02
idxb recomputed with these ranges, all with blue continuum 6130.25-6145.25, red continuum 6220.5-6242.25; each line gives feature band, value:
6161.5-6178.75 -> -0.5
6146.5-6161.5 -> -0.6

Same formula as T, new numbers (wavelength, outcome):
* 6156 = 4.35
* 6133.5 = 4.16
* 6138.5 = 4.19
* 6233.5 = 3.7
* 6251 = 4.21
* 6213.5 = 4.24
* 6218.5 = 4.19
